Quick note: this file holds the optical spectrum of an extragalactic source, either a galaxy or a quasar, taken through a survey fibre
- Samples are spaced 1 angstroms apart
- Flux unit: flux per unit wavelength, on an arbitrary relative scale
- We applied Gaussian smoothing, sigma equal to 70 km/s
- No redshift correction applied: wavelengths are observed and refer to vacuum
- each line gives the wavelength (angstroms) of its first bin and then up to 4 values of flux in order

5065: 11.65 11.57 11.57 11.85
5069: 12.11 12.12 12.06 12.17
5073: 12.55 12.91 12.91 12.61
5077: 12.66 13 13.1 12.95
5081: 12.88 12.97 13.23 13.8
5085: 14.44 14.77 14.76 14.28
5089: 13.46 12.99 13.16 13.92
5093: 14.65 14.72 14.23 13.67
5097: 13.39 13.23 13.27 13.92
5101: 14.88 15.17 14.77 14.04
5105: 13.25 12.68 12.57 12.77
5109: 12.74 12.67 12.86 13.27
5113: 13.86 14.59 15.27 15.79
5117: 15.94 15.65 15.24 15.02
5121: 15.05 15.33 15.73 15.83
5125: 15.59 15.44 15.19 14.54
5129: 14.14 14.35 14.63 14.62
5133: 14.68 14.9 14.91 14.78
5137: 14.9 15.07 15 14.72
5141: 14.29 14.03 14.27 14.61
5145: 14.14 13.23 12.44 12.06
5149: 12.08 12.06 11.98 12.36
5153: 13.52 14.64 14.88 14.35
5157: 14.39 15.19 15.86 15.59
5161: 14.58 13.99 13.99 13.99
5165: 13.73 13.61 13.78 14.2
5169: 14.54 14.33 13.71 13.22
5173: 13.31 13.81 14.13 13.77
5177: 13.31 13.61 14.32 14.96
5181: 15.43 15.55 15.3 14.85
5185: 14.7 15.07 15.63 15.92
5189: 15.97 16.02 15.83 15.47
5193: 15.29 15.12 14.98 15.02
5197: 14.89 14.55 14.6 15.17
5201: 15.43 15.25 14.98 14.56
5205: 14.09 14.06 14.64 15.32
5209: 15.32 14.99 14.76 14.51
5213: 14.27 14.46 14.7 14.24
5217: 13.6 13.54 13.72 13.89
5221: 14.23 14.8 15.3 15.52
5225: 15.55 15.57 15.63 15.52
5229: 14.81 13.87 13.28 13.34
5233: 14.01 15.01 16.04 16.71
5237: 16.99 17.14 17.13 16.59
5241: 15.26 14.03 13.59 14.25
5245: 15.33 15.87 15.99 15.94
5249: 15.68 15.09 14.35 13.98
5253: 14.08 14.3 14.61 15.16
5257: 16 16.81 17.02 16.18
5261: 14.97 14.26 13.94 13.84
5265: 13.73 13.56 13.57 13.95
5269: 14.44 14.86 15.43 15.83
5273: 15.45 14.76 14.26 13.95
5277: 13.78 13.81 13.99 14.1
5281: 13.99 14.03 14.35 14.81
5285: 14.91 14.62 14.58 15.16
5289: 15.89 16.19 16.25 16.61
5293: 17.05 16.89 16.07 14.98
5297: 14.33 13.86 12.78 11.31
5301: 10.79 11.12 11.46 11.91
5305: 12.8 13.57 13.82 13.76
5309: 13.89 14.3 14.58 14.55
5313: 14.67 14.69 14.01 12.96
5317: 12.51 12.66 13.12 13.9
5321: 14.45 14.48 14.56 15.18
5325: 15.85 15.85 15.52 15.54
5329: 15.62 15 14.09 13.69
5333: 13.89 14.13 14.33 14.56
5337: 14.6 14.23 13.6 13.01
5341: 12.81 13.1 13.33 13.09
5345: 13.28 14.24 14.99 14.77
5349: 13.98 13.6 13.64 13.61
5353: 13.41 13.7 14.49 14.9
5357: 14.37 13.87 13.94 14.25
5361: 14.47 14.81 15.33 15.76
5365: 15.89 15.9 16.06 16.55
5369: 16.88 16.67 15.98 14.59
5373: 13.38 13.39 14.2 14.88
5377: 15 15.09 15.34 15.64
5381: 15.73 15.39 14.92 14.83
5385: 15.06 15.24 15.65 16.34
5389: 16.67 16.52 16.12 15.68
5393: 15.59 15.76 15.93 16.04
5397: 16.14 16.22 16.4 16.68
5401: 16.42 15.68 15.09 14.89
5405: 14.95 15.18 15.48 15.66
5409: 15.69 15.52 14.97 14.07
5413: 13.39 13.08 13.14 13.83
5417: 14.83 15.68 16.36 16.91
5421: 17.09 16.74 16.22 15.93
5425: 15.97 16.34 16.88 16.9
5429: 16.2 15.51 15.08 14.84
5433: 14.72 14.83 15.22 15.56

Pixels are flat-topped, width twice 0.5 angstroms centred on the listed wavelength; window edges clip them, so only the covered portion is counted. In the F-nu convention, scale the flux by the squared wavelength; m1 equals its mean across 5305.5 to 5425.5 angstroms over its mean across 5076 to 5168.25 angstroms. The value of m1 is 1.2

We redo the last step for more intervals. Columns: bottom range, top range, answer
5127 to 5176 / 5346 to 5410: 1.18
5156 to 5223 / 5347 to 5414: 1.12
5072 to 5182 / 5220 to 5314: 1.10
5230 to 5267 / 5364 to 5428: 1.09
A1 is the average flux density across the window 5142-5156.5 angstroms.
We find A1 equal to 13.4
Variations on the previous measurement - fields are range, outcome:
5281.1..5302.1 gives 14.7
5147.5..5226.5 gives 14.5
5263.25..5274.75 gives 14.5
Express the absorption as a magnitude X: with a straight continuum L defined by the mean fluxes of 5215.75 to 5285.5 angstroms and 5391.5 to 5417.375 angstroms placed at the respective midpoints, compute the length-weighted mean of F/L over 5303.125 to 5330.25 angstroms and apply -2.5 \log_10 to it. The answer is 0.06 mag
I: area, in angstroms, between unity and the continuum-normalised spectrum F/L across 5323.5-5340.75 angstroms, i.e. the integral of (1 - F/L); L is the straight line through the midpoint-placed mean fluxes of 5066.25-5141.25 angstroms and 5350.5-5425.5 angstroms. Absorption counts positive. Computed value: 0.5 angstroms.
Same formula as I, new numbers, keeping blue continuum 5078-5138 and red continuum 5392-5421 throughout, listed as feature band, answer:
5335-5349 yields 1.2 angstroms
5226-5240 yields -0.7 angstroms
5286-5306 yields 1.0 angstroms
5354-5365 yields 0.4 angstroms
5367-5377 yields 0.0 angstroms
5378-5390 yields -0.2 angstroms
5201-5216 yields -0.1 angstroms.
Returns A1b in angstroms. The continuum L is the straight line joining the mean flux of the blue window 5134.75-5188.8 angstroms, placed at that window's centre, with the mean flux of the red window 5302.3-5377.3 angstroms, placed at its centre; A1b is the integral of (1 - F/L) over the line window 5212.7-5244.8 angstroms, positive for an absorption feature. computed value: -1.50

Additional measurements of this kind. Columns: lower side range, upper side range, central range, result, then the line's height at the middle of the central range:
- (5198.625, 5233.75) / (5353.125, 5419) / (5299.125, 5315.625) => 1.9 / 14.9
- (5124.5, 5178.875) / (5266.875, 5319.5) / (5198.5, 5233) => -1.1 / 14.2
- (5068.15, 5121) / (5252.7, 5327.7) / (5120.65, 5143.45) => -1.8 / 13.8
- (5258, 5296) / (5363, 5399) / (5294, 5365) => 5.8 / 15.3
